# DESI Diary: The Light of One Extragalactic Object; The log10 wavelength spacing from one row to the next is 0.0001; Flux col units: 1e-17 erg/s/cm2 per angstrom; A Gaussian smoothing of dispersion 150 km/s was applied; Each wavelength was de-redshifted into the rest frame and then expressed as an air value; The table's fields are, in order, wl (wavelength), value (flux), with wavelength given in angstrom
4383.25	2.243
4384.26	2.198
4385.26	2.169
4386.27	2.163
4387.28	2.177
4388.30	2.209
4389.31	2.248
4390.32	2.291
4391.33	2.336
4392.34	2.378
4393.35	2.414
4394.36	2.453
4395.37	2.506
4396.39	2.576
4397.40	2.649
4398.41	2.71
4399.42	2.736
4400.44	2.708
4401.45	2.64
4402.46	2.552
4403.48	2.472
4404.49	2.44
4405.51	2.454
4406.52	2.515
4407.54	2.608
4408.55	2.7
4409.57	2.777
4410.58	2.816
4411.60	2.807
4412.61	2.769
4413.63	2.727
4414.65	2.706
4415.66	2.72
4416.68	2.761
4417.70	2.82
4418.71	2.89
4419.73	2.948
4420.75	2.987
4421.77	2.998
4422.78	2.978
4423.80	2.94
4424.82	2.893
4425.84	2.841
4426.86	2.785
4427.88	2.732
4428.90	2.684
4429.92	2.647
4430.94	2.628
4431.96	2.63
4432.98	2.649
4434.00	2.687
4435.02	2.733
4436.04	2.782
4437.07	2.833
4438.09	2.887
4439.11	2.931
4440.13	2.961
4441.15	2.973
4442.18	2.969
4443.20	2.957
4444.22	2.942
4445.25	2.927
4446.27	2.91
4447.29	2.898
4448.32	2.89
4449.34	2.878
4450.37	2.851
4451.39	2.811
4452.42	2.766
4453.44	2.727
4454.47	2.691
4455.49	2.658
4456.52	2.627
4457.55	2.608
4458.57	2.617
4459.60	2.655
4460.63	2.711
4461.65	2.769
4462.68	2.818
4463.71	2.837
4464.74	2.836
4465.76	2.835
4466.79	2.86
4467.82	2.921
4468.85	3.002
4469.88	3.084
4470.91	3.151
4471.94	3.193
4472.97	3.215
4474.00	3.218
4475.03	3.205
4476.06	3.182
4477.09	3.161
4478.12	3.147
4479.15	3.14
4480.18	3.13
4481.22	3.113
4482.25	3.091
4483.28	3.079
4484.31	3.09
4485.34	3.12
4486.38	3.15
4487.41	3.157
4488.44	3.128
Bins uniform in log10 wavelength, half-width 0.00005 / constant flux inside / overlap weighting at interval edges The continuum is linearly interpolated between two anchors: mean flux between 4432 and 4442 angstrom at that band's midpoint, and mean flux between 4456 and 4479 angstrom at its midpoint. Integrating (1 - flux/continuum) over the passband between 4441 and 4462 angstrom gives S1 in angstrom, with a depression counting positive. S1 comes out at 0.6 angstrom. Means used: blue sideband 2.82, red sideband 2.94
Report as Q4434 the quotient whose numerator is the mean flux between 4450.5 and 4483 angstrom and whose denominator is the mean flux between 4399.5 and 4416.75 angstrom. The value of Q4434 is 1.10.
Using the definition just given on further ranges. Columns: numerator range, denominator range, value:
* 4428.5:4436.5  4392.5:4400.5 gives 1.04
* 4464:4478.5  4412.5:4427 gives 1.08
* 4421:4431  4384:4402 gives 1.17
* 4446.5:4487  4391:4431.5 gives 1.09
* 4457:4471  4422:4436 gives 1.02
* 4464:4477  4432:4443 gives 1.08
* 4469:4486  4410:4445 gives 1.11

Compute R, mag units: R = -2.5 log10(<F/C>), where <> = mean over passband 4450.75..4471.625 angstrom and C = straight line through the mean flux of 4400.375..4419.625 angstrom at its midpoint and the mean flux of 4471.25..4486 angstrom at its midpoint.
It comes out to 0.085 mag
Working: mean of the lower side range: 2.68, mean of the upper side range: 3.15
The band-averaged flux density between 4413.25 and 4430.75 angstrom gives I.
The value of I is 2.82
